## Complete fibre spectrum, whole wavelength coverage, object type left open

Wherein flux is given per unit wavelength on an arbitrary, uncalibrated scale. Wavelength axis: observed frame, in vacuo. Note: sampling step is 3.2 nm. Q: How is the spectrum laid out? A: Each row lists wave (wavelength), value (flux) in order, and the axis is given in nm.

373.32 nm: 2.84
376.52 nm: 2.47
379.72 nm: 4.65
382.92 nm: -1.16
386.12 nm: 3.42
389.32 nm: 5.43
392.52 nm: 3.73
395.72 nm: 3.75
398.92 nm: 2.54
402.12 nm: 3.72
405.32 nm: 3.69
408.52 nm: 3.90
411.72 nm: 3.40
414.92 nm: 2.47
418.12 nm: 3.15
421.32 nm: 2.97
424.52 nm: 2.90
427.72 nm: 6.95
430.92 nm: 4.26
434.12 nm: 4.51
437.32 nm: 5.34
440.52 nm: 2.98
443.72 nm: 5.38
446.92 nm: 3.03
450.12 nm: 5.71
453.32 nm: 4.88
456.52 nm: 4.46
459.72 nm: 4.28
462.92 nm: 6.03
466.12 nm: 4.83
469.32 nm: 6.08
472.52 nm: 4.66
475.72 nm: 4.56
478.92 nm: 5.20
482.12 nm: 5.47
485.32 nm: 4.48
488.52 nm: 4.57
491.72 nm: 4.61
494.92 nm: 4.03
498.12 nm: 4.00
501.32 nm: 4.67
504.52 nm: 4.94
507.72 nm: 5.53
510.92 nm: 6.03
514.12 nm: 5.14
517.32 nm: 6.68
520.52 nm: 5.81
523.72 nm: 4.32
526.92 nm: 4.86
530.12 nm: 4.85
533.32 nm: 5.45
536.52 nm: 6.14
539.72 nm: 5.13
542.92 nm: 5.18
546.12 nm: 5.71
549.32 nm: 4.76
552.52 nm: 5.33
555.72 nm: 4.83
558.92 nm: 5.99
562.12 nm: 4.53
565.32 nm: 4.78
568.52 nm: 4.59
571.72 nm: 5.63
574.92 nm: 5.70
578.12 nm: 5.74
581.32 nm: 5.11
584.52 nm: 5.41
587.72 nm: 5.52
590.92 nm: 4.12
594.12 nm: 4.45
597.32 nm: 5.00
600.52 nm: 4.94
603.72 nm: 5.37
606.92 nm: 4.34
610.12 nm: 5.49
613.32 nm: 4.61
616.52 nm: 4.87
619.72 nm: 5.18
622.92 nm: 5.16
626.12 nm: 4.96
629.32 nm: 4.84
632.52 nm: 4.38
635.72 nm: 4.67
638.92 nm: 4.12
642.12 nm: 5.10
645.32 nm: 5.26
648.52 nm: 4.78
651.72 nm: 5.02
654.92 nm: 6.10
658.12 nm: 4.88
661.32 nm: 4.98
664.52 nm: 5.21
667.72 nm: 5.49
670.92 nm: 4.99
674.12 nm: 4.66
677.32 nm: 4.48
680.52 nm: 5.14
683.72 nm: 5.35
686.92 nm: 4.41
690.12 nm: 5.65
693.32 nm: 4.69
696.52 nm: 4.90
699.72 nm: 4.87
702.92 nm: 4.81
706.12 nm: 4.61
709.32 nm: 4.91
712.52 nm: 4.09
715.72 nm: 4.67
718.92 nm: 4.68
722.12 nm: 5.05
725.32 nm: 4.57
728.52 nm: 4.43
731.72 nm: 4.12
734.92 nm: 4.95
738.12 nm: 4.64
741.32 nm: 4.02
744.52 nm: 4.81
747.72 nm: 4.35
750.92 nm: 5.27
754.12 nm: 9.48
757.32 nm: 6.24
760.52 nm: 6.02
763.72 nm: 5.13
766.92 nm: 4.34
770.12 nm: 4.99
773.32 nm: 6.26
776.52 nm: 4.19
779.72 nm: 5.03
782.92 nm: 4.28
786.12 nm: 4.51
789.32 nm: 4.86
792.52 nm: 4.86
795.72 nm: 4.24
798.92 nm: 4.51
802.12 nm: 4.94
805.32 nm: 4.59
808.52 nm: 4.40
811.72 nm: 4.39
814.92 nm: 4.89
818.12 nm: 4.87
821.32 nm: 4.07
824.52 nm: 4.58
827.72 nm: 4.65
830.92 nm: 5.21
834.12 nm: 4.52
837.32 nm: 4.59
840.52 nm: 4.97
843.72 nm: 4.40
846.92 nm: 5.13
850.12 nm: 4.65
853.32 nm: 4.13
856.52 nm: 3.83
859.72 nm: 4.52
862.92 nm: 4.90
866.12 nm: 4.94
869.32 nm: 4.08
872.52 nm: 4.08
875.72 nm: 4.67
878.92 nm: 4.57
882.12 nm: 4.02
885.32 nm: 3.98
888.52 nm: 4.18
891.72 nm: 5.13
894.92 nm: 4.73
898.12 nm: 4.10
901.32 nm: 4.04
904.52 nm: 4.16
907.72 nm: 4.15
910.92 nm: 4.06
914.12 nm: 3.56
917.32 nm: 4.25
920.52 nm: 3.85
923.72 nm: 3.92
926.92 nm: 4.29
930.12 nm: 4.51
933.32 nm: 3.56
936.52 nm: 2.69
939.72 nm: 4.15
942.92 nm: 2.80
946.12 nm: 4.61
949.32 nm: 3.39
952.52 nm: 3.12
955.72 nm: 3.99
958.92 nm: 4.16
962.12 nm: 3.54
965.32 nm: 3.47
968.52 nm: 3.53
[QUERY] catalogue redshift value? 0.149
